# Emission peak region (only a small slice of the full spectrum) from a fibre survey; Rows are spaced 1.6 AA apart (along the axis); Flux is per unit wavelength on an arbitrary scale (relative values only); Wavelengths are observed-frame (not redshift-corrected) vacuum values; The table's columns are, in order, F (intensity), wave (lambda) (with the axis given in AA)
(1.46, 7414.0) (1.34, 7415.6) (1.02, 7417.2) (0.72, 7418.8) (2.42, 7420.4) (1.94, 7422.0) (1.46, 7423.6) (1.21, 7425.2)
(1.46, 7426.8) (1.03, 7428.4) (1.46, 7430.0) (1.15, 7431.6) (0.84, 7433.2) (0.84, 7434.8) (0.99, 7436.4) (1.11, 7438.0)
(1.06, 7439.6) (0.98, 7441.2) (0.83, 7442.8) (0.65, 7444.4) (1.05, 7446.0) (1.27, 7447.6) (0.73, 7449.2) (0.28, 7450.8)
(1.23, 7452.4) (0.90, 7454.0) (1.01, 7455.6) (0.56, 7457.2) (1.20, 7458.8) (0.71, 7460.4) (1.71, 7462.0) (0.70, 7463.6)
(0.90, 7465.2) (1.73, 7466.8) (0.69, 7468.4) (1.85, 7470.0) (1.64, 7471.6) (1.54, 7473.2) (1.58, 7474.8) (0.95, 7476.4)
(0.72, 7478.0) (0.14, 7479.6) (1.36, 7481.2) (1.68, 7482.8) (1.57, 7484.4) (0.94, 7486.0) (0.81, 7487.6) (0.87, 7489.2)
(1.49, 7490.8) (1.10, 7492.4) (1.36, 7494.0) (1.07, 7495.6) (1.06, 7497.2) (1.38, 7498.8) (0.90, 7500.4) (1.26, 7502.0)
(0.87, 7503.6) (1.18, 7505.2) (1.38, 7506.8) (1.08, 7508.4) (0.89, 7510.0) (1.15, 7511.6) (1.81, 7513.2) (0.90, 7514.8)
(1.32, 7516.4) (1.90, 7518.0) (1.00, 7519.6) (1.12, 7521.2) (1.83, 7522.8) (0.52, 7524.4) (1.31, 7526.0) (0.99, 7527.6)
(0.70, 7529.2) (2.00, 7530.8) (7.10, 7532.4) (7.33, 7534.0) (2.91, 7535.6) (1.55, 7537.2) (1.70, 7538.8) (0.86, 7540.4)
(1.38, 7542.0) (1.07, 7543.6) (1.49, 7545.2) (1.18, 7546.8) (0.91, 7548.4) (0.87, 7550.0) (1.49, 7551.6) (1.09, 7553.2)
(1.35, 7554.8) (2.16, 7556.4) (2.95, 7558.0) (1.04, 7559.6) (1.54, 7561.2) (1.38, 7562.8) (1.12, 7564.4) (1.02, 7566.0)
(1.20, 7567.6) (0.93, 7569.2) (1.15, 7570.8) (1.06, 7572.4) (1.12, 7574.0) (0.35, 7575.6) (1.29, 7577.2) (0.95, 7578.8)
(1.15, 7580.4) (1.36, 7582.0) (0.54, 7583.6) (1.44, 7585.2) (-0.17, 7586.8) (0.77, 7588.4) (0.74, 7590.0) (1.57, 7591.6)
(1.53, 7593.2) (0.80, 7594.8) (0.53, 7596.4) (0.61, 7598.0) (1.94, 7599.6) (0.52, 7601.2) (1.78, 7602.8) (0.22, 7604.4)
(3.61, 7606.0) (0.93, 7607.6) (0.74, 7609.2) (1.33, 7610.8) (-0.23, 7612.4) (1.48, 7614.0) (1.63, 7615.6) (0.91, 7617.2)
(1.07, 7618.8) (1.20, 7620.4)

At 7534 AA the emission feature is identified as H-alpha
